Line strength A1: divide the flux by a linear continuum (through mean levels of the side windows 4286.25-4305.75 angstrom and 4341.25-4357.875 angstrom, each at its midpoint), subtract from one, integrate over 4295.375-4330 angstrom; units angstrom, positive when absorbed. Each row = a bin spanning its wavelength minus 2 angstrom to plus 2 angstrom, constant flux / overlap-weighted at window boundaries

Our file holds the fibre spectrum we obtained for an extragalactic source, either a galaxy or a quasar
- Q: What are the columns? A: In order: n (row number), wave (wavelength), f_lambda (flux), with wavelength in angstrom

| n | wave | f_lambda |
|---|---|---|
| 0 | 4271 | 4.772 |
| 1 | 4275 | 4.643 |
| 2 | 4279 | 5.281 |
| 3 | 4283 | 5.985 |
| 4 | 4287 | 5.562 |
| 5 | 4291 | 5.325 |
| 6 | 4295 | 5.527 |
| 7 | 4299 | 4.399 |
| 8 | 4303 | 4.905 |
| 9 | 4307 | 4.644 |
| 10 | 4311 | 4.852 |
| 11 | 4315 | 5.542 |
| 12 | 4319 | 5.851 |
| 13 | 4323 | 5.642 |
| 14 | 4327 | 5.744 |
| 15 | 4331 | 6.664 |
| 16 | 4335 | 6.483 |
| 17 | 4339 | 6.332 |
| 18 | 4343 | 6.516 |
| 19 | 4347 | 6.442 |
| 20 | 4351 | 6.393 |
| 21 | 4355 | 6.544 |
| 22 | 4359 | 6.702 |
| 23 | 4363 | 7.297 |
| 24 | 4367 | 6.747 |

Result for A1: 1.78 angstrom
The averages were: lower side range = 5.1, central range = 5.26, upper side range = 6.49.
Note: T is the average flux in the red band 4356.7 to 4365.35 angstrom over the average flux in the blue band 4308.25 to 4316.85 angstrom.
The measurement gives 1.36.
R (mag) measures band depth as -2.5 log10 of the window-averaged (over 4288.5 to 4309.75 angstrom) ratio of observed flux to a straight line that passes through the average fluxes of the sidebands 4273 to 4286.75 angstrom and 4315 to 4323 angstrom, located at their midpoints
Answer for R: 0.11 mag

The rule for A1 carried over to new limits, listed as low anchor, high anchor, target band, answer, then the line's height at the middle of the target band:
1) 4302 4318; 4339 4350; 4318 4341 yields -1.2 angstrom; 5.84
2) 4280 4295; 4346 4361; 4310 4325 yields 1.3 angstrom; 6.01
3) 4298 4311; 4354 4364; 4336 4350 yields -0.5 angstrom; 6.21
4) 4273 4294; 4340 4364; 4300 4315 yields 2.4 angstrom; 5.8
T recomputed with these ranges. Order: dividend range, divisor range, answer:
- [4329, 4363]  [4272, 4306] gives 1.27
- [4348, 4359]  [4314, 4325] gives 1.14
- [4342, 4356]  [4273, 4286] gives 1.21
